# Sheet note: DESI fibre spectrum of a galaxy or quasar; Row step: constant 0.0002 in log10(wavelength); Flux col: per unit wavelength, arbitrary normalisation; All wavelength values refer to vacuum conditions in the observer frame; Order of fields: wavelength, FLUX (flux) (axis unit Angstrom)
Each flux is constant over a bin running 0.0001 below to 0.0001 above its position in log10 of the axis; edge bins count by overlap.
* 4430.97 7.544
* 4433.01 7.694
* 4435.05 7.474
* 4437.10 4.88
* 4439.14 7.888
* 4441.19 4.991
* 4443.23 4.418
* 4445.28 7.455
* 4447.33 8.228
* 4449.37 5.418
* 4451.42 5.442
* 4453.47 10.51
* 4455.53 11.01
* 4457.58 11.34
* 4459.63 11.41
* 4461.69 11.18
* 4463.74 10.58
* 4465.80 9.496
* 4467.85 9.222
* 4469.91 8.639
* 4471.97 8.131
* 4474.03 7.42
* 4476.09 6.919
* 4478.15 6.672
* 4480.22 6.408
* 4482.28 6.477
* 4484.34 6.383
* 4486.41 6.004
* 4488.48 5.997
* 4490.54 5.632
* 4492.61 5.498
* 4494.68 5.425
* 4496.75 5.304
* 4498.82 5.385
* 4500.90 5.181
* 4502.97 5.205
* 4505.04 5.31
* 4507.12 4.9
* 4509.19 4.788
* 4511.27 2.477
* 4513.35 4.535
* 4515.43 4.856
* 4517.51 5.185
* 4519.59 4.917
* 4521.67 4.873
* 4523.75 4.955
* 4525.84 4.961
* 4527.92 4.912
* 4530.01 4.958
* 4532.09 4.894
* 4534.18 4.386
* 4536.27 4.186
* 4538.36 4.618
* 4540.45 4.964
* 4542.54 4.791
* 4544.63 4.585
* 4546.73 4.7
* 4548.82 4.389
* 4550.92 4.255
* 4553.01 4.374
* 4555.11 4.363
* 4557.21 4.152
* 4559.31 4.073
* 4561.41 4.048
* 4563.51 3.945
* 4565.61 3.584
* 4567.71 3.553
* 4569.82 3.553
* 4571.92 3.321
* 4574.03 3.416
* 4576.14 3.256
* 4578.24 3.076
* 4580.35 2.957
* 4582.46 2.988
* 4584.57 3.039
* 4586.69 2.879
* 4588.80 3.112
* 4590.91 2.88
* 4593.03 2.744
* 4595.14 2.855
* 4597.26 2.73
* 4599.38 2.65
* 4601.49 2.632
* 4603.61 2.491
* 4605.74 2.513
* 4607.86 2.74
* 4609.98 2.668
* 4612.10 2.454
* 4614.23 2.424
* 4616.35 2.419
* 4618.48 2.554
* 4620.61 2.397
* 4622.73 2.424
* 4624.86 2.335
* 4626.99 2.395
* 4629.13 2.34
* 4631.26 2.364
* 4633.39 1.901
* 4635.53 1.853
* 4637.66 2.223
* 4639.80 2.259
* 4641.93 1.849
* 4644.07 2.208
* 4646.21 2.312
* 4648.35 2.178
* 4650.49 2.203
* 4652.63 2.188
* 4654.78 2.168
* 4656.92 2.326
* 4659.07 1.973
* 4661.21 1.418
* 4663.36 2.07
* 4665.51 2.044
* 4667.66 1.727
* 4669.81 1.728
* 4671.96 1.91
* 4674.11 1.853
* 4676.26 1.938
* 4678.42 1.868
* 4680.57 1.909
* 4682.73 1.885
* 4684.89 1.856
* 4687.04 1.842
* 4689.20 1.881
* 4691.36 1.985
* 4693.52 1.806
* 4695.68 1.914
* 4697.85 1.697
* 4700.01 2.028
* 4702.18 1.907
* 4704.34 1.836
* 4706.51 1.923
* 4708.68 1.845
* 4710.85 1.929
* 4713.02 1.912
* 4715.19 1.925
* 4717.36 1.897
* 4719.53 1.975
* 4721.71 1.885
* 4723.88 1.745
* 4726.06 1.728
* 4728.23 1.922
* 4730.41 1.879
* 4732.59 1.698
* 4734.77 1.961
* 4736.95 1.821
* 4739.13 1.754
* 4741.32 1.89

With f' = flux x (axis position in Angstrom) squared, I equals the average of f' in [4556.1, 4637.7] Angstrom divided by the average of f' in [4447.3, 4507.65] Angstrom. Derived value 0.41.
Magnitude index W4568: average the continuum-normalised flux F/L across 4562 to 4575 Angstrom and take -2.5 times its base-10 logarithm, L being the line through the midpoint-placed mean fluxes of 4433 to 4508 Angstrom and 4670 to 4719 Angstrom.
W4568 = 0.33 mag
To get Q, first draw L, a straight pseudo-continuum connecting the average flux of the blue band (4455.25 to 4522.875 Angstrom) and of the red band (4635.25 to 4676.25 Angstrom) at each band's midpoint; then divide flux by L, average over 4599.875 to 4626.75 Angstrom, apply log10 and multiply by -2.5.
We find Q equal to 0.27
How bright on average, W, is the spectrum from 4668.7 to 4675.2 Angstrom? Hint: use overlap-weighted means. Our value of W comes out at 1.83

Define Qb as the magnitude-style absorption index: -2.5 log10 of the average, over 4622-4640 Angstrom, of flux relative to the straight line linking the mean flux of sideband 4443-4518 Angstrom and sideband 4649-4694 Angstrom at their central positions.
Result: 0.32 mag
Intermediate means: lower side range 6.91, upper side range 1.94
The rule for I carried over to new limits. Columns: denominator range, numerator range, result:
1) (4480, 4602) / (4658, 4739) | 0.46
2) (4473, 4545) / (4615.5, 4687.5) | 0.42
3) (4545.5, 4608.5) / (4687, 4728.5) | 0.59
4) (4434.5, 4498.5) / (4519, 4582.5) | 0.59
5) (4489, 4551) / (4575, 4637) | 0.56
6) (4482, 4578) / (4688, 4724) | 0.44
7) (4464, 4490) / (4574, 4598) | 0.42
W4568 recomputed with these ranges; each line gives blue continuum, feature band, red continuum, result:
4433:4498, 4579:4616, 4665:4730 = 0.48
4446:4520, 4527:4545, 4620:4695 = 0.15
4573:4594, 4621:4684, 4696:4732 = 0.17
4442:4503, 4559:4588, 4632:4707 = 0.34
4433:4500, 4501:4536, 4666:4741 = 0.29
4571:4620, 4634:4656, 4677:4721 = 0.11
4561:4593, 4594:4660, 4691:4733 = 0.17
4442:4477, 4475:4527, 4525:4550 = 0.21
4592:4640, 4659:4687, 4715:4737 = 0.16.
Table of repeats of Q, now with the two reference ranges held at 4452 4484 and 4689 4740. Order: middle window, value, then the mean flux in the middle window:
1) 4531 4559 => 0.434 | 4.5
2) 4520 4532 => 0.420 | 4.93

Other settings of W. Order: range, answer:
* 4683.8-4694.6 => 1.88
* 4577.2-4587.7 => 2.99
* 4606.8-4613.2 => 2.62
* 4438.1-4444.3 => 5.77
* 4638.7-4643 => 2.06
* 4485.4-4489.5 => 6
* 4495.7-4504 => 5.27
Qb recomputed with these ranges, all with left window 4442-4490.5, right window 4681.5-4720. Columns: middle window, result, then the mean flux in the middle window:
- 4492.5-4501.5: 0.32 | 5.35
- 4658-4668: 0.47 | 1.86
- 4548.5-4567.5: 0.34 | 4.1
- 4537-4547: 0.26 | 4.72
